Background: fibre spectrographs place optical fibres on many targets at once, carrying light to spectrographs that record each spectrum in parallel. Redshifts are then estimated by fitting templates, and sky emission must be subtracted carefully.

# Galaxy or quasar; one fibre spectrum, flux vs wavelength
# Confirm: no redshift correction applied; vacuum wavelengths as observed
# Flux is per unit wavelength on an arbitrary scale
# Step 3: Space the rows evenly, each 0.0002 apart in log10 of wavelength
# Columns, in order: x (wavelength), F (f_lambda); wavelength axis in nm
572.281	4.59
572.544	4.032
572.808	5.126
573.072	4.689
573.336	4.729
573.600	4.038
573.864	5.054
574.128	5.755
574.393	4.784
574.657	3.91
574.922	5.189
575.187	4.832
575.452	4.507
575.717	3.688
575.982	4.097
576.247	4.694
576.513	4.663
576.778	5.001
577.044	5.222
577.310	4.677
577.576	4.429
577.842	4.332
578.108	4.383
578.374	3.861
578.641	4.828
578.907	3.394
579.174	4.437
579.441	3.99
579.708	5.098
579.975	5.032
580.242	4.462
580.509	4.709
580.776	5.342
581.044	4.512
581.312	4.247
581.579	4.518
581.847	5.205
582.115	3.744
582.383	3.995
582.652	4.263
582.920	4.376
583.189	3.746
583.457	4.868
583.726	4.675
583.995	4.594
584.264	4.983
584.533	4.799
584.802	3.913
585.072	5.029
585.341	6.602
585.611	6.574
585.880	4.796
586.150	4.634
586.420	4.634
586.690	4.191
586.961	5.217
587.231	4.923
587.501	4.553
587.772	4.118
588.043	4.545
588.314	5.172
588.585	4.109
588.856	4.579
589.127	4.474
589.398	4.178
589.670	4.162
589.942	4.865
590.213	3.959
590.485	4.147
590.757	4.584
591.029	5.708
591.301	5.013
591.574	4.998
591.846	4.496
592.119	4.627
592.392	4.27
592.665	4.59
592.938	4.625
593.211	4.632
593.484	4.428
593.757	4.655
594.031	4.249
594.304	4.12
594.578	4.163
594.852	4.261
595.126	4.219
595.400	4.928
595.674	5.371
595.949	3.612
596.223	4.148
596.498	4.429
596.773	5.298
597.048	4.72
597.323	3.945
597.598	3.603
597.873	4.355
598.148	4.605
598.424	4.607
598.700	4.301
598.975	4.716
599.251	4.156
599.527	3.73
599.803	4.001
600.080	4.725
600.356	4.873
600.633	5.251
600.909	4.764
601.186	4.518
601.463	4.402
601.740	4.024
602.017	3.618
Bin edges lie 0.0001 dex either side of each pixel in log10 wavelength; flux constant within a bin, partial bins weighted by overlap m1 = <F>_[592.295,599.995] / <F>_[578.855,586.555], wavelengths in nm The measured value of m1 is 0.94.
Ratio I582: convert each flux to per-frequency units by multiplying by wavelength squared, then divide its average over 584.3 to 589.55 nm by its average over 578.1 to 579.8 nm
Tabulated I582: 1.16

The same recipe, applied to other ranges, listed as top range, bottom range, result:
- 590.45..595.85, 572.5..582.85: 1.07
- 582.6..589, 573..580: 1.08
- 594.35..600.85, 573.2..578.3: 1.03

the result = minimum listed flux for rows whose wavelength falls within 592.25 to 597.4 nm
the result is 3.612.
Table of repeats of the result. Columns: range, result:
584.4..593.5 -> 3.913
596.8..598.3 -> 3.603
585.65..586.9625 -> 4.191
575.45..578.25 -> 3.688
